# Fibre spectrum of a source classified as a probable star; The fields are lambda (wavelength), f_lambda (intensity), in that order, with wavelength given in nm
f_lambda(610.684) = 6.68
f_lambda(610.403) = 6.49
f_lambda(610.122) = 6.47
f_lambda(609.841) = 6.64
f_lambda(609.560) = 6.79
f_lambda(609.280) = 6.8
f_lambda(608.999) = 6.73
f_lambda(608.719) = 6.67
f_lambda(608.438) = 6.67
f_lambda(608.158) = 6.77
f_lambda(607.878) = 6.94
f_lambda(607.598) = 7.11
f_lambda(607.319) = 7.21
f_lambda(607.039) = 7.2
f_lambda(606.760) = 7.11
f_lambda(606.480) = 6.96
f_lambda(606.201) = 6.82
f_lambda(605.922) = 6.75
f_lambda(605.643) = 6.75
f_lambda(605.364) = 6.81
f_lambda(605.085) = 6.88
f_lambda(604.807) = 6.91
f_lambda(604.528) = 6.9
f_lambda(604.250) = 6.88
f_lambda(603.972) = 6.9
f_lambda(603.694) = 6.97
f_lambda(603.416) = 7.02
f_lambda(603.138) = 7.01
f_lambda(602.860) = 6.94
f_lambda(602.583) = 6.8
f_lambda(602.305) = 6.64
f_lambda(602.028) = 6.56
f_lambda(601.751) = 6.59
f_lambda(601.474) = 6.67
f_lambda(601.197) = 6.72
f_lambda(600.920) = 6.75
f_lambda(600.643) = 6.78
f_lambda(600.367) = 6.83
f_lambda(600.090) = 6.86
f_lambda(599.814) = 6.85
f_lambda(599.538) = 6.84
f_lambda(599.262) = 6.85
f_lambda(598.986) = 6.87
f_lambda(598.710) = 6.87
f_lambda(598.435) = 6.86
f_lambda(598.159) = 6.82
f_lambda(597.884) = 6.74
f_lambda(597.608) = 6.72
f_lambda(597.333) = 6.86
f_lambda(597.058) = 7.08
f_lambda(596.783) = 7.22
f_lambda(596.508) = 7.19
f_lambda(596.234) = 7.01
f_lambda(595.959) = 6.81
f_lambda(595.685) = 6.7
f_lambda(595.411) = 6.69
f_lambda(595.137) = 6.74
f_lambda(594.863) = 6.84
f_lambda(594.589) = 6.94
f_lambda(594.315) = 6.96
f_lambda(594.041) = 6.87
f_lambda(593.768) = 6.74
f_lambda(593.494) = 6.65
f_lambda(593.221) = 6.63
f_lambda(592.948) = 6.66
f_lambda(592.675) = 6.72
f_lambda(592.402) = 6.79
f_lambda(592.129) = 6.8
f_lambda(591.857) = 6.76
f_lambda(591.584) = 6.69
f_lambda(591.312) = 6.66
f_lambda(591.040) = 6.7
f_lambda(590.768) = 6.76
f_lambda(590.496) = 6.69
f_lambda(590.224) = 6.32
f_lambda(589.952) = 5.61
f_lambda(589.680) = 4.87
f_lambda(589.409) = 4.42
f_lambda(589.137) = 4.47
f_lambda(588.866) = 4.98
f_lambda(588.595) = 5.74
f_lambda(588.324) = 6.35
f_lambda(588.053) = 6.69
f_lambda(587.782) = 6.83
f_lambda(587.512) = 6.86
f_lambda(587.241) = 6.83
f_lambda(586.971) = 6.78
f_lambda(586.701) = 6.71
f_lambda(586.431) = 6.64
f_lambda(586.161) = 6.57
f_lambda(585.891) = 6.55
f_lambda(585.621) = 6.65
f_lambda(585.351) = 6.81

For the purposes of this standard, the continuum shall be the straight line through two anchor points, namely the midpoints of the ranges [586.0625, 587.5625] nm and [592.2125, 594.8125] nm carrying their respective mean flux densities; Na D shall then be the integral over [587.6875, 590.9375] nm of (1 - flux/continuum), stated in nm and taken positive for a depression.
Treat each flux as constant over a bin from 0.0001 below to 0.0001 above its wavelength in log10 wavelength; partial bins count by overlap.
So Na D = 0.45 nm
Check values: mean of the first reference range 6.73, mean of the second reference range 6.77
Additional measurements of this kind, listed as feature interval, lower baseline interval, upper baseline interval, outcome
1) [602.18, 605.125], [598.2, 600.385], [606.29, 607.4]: 0.04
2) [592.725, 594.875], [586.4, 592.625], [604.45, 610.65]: -0.13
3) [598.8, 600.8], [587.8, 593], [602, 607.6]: -0.06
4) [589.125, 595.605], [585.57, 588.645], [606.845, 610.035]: 0.22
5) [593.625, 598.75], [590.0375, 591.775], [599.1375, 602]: -0.14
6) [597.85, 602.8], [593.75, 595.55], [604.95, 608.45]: 0.07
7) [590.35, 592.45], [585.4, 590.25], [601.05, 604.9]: -0.15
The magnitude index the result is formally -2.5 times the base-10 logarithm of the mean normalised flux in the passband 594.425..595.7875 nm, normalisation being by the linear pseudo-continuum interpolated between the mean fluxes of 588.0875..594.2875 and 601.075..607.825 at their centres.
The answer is -0.06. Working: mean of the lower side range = 6.24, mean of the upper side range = 6.88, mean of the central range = 6.79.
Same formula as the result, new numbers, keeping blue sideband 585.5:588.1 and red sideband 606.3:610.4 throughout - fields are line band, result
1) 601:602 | 0.02 mag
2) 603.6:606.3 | 0.00 mag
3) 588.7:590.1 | 0.34 mag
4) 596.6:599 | -0.02 mag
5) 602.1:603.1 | 0.00 mag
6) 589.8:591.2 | 0.06 mag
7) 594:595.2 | -0.02 mag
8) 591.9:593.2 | 0.00 mag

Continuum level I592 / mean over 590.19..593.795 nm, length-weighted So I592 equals 6.69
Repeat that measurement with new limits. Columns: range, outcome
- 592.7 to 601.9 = 6.82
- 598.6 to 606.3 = 6.82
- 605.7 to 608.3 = 6.98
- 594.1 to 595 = 6.9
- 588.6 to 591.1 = 5.62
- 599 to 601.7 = 6.79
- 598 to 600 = 6.85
